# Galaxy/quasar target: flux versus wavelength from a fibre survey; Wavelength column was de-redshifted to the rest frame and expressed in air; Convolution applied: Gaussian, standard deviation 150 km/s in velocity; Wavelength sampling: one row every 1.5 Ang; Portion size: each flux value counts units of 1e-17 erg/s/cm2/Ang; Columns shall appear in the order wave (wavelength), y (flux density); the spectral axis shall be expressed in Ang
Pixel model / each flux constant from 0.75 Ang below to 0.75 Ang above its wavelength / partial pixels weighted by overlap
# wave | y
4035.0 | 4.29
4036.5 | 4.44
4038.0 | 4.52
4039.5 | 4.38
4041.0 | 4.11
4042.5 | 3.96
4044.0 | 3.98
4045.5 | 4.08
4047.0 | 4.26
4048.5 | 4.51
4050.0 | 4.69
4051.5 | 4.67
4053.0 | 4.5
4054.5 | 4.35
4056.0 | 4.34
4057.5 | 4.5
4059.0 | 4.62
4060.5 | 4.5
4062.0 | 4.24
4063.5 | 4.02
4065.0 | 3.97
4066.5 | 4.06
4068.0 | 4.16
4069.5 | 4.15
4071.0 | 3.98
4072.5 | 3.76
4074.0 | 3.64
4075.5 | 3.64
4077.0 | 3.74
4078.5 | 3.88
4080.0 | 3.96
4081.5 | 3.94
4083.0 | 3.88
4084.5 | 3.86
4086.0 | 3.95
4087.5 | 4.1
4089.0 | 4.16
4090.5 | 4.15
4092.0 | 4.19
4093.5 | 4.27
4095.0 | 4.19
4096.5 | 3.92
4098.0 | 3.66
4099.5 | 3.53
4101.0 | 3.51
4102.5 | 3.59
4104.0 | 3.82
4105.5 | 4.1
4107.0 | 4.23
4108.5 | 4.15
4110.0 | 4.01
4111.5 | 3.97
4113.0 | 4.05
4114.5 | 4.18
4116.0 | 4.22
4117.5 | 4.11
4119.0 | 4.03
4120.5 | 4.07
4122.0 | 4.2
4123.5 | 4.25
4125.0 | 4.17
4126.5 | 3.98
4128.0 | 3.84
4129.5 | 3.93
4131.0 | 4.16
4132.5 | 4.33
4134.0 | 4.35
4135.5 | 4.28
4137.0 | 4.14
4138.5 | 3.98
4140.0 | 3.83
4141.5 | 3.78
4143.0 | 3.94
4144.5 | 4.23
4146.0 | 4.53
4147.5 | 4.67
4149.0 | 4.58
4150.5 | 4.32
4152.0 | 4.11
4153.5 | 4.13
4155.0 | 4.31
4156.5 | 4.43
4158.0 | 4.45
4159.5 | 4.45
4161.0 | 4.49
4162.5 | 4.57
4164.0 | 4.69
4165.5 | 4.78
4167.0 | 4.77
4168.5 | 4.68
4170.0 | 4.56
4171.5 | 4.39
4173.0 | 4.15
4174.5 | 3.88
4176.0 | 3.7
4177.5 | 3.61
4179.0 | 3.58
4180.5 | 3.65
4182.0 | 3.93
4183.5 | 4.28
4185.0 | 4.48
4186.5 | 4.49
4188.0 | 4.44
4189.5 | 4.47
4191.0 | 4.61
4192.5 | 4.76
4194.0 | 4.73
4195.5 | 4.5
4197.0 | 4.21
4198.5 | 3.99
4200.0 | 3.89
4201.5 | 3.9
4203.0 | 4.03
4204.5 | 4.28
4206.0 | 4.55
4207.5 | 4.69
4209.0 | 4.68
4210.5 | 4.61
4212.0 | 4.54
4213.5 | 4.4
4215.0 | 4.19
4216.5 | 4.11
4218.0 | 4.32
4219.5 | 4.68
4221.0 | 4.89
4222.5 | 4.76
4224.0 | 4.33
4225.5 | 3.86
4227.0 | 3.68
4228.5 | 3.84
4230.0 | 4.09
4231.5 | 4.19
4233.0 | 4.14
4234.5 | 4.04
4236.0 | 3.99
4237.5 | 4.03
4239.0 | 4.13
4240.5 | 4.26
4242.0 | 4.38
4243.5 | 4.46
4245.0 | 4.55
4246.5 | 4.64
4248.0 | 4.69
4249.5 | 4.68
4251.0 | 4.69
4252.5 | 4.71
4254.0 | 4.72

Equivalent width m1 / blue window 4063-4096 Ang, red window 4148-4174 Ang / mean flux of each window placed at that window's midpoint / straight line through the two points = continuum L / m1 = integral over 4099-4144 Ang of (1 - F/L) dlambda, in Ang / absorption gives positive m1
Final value 2.1 Ang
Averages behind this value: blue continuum 3.98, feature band 4.03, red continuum 4.46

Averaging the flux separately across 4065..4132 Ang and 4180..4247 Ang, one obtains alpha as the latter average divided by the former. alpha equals 1.08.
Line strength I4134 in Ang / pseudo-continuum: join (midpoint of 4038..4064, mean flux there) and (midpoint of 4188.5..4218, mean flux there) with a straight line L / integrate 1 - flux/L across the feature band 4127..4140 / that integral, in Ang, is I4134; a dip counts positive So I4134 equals 0.8 Ang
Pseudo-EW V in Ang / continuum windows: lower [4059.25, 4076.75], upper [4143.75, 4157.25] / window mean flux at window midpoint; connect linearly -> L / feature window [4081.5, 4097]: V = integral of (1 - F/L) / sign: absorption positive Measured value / 0.2 Ang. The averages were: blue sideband 4.02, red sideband 4.37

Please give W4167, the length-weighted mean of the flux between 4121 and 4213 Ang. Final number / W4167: 4.28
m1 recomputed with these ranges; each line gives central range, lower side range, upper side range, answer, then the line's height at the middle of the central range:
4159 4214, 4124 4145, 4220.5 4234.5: -2.74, 4.13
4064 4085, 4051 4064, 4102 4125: 2.00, 4.31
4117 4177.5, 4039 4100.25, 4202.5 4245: -0.65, 4.2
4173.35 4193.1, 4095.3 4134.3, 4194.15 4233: 0.32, 4.21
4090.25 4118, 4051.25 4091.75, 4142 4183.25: 1.15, 4.16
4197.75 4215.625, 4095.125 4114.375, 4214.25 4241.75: -0.71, 4.15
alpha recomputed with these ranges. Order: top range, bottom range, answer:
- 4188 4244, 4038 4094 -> 1.04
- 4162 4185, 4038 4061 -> 0.97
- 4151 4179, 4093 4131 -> 1.08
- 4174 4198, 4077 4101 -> 1.06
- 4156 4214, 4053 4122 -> 1.08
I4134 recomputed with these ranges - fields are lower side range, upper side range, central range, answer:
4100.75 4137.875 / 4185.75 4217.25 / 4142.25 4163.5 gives -0.9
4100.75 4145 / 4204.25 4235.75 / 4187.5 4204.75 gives -0.2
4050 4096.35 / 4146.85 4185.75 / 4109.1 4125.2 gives 0.3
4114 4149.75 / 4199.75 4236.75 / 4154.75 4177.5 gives -1.0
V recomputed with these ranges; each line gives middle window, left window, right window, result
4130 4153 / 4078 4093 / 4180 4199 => -0.1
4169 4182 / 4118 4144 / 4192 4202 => 0.8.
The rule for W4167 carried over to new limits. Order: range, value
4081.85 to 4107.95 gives 3.95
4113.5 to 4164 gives 4.22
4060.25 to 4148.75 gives 4.04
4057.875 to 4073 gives 4.16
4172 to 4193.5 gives 4.15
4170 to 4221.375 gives 4.28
